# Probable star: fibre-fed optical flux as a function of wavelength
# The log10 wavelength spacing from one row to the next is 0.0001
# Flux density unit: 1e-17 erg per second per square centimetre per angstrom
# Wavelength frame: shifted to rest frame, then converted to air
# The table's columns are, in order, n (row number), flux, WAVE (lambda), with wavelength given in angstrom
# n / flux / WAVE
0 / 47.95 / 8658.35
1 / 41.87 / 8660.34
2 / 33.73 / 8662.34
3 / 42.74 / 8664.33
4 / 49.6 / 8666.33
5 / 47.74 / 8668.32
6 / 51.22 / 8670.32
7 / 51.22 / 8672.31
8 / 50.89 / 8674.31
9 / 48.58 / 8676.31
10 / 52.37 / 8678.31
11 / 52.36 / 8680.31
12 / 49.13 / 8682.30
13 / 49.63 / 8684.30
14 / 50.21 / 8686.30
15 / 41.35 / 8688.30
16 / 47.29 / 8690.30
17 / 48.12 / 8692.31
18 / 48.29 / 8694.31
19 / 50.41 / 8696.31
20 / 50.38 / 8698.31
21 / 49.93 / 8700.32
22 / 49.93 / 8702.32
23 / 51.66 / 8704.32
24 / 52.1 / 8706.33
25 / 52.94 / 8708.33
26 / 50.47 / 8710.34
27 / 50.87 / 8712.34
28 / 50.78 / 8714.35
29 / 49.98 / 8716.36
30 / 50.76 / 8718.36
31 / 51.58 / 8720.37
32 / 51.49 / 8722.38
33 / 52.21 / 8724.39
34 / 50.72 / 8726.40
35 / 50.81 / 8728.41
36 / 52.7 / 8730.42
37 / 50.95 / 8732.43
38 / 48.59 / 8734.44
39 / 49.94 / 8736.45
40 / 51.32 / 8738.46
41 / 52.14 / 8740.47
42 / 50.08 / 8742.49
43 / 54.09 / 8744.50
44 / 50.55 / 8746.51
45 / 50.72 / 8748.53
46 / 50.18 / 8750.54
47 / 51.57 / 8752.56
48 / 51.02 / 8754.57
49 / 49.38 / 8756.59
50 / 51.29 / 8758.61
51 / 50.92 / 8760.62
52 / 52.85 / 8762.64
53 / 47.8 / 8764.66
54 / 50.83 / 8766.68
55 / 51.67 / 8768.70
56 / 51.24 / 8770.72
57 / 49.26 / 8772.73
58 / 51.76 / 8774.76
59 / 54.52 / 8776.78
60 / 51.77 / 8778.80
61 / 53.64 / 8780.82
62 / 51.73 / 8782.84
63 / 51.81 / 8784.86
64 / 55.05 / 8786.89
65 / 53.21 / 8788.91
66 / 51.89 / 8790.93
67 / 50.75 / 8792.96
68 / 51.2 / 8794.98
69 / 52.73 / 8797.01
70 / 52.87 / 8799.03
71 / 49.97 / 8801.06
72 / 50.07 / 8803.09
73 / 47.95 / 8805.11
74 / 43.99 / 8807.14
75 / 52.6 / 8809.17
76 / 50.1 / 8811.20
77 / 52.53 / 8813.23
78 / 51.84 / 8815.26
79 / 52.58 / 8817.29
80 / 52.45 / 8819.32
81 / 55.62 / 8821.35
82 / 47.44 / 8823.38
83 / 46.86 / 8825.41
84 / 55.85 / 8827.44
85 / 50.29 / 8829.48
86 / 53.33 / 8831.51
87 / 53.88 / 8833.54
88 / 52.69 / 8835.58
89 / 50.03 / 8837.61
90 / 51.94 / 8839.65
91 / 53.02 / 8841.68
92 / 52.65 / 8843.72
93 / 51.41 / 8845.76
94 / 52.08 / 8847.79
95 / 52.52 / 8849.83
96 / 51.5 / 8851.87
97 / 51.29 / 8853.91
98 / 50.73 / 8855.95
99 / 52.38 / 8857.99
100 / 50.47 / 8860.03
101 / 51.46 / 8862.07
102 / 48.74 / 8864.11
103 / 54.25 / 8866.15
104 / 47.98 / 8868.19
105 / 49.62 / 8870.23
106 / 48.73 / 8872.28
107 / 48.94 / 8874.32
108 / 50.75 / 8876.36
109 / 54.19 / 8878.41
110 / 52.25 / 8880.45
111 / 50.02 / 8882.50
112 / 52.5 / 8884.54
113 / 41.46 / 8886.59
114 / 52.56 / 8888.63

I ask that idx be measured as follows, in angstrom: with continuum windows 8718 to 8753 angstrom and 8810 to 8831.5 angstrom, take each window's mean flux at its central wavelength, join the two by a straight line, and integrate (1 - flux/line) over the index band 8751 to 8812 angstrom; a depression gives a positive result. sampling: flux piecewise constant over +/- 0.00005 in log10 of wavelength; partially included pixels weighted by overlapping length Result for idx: 0.3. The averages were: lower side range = 51.1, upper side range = 51.6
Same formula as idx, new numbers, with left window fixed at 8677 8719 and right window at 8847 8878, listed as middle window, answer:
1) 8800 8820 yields 0.1 angstrom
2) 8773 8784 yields -0.5 angstrom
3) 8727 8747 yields -0.4 angstrom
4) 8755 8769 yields -0.1 angstrom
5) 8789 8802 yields -0.3 angstrom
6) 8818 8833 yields -0.3 angstrom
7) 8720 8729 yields -0.2 angstrom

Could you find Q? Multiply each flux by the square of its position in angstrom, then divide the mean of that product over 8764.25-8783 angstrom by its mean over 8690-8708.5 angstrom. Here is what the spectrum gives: 1.05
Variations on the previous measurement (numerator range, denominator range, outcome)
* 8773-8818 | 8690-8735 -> 1.04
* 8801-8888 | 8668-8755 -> 1.04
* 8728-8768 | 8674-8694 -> 1.06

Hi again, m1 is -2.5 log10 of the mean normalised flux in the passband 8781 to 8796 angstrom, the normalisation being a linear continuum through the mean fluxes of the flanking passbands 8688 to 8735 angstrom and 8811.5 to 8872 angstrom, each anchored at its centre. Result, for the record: -0.026 mag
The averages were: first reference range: 50.3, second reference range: 51.6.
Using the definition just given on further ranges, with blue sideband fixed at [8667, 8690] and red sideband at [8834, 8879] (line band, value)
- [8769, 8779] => -0.03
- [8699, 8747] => -0.03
